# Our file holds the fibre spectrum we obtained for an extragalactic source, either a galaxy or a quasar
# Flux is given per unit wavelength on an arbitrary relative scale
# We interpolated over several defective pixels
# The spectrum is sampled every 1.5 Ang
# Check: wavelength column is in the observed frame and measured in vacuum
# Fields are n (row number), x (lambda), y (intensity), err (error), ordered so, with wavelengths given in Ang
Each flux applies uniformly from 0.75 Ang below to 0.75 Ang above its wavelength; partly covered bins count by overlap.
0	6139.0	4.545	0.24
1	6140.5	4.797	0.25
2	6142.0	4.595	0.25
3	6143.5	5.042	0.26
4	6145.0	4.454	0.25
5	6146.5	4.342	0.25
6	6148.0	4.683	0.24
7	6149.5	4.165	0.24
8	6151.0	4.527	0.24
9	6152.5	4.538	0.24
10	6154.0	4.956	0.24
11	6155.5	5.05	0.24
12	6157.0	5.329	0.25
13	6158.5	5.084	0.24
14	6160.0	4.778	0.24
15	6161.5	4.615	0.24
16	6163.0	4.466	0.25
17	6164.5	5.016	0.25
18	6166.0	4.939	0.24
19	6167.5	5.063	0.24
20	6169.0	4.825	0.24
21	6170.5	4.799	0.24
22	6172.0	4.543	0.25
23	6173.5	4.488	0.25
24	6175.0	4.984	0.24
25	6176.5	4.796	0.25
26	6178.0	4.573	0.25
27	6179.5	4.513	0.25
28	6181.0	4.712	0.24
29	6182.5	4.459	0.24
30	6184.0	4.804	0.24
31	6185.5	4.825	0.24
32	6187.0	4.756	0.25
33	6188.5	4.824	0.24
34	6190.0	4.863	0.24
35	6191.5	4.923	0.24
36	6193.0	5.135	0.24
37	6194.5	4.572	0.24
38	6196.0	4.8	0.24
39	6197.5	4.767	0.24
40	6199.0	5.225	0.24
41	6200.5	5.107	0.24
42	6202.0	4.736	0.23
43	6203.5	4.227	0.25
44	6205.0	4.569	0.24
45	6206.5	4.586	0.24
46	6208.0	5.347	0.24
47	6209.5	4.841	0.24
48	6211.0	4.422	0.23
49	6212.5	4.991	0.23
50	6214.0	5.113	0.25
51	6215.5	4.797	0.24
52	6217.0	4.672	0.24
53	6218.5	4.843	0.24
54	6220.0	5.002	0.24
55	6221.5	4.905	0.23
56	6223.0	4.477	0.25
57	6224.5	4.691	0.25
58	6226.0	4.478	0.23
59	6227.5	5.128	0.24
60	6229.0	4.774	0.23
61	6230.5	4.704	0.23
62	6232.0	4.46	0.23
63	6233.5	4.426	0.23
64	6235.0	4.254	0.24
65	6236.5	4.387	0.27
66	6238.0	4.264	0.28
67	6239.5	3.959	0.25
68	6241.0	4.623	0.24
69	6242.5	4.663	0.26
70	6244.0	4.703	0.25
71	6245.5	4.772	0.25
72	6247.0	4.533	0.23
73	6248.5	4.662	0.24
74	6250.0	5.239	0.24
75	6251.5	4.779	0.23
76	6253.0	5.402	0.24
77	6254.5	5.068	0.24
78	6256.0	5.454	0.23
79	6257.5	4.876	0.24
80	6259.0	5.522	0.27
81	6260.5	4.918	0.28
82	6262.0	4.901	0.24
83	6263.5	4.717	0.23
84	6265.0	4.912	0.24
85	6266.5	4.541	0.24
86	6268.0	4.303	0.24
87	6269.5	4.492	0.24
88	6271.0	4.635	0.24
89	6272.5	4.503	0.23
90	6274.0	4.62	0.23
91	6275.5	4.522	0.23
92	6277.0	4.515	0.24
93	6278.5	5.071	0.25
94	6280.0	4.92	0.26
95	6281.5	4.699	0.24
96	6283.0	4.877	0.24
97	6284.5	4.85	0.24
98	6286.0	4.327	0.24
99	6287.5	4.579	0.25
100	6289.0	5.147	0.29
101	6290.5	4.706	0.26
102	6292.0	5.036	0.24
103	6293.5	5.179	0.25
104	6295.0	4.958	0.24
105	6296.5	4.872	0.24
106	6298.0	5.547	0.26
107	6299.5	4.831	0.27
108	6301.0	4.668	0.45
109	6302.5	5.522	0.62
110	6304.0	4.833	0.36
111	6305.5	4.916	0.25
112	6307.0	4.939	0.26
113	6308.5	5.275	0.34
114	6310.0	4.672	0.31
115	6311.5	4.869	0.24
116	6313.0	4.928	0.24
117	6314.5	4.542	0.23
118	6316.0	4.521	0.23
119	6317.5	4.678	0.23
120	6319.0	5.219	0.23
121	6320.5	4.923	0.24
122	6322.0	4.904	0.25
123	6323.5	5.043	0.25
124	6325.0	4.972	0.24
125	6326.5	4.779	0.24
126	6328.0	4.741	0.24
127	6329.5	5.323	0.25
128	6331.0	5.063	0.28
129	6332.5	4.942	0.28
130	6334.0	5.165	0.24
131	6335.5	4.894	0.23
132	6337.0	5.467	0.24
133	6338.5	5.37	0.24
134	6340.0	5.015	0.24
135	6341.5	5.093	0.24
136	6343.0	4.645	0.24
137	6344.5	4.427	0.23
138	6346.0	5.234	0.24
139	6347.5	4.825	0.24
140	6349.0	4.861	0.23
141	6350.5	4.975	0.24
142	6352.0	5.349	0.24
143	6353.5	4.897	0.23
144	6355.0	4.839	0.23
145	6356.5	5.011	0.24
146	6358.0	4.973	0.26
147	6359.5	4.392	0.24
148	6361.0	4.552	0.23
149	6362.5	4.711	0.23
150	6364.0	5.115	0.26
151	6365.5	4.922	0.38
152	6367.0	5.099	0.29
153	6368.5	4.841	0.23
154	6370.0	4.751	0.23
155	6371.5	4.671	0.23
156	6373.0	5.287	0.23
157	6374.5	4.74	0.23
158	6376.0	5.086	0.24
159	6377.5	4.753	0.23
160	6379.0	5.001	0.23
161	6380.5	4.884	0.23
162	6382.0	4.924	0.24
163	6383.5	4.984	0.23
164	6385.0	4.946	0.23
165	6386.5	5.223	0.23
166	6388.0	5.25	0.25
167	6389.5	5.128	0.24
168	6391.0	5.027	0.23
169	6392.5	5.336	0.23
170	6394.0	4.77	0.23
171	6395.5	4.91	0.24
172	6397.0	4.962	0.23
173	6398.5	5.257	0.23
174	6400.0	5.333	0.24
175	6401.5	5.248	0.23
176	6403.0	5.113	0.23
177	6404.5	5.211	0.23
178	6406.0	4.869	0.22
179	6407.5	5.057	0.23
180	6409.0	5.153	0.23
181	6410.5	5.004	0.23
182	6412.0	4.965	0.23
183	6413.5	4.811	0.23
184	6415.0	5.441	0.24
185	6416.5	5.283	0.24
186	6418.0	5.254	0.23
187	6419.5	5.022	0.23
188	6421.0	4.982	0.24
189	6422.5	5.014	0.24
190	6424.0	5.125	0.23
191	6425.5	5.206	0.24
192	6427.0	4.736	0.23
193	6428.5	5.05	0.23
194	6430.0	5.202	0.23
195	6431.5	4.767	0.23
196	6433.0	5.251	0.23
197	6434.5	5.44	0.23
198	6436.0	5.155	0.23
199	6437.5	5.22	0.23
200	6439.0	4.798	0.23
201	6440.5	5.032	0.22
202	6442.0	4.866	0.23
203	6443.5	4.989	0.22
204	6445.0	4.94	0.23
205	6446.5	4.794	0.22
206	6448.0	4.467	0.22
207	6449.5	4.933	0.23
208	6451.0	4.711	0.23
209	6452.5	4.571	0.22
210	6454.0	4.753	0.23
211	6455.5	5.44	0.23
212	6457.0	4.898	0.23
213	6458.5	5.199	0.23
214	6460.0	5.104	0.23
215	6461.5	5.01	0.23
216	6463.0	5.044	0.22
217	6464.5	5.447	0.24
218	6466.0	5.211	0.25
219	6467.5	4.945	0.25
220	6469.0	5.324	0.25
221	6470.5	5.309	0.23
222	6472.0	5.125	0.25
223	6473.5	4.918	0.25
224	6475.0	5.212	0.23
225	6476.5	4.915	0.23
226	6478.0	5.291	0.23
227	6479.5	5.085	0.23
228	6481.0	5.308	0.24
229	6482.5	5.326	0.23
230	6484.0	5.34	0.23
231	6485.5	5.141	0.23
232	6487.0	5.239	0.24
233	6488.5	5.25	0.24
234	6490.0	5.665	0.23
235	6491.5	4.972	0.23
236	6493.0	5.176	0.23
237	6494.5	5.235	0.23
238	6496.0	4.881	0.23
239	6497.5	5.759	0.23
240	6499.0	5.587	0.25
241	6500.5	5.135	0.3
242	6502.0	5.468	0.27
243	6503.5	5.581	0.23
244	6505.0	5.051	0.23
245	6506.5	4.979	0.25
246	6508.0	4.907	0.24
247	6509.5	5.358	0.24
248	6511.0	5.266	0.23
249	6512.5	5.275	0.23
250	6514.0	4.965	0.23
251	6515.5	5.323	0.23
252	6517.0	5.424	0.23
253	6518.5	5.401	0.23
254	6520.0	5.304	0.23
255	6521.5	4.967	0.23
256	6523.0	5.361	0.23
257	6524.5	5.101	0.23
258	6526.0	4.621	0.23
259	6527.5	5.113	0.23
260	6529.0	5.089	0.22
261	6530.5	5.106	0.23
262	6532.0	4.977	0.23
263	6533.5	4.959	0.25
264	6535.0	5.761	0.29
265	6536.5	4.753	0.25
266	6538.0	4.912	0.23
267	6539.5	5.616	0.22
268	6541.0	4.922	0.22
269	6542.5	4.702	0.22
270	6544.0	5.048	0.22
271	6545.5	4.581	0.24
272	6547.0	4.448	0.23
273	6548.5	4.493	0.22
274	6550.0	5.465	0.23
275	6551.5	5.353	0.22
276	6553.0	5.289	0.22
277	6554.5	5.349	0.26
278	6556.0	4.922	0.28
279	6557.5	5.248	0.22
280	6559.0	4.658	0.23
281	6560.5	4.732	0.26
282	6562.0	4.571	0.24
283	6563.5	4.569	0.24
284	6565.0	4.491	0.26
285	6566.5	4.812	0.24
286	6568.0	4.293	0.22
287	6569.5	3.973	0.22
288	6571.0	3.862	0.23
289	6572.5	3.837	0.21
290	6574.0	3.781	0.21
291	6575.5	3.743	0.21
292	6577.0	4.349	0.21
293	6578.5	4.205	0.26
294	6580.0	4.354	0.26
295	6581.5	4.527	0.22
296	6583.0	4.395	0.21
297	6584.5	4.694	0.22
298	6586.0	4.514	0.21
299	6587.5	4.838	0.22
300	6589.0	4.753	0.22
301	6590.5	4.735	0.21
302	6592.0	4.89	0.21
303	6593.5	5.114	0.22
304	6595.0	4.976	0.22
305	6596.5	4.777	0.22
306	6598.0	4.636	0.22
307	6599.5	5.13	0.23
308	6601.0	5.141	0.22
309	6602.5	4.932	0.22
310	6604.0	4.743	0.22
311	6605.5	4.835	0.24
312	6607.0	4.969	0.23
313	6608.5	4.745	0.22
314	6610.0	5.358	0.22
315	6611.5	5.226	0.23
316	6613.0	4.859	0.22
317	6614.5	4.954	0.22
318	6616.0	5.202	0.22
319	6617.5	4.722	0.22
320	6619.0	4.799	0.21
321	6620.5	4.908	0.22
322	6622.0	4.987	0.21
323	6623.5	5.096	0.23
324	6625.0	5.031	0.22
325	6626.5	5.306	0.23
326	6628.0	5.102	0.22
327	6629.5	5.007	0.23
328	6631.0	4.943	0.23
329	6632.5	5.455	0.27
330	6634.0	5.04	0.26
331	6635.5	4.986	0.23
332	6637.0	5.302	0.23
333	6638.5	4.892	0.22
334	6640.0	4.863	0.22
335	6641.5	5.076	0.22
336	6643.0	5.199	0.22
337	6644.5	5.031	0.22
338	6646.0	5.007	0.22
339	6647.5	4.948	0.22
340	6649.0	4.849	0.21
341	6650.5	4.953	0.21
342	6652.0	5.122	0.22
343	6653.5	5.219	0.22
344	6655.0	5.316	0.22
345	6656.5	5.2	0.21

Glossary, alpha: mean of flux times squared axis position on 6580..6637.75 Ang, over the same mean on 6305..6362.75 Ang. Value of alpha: 1.1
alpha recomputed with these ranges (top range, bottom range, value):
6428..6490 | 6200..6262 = 1.15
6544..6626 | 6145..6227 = 1.13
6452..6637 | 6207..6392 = 1.10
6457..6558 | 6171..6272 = 1.19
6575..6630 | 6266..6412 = 1.06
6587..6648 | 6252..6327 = 1.13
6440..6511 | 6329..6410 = 1.06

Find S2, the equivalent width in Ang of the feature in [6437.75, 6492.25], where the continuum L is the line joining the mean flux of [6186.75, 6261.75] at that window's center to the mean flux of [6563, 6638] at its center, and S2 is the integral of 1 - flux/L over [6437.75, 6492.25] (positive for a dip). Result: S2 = -3.5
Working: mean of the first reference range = 4.79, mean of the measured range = 5.07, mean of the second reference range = 4.76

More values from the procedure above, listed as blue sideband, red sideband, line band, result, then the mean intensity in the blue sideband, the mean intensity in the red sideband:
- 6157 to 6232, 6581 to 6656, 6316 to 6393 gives -1.66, 4.79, 4.96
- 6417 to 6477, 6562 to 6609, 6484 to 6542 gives -4.66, 5.04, 4.57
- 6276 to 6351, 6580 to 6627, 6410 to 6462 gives -1.10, 4.93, 4.89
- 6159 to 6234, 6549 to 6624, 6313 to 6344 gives -1.29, 4.77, 4.74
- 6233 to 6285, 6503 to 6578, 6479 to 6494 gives -1.22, 4.73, 4.89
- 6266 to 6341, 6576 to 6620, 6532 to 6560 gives -1.21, 4.88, 4.8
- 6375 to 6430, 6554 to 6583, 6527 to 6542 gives -1.83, 5.06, 4.43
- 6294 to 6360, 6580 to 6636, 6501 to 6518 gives -1.05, 4.96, 4.92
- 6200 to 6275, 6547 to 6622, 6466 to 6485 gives -1.78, 4.74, 4.73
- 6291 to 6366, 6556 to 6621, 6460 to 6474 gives -1.02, 4.95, 4.67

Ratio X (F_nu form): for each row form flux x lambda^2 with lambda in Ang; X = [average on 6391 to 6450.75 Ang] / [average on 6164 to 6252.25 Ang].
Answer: 1.1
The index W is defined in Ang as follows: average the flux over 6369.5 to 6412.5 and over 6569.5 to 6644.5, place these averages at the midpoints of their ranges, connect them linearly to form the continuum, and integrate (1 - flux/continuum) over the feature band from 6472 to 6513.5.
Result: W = -2.6 Ang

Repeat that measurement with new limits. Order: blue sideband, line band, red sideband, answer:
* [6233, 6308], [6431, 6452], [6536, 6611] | -0.9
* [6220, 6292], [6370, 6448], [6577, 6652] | -3.8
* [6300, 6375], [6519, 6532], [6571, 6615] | -0.9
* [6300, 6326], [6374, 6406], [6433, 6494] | -0.3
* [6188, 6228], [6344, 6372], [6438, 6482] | 0.4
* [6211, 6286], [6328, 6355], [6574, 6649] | -1.4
